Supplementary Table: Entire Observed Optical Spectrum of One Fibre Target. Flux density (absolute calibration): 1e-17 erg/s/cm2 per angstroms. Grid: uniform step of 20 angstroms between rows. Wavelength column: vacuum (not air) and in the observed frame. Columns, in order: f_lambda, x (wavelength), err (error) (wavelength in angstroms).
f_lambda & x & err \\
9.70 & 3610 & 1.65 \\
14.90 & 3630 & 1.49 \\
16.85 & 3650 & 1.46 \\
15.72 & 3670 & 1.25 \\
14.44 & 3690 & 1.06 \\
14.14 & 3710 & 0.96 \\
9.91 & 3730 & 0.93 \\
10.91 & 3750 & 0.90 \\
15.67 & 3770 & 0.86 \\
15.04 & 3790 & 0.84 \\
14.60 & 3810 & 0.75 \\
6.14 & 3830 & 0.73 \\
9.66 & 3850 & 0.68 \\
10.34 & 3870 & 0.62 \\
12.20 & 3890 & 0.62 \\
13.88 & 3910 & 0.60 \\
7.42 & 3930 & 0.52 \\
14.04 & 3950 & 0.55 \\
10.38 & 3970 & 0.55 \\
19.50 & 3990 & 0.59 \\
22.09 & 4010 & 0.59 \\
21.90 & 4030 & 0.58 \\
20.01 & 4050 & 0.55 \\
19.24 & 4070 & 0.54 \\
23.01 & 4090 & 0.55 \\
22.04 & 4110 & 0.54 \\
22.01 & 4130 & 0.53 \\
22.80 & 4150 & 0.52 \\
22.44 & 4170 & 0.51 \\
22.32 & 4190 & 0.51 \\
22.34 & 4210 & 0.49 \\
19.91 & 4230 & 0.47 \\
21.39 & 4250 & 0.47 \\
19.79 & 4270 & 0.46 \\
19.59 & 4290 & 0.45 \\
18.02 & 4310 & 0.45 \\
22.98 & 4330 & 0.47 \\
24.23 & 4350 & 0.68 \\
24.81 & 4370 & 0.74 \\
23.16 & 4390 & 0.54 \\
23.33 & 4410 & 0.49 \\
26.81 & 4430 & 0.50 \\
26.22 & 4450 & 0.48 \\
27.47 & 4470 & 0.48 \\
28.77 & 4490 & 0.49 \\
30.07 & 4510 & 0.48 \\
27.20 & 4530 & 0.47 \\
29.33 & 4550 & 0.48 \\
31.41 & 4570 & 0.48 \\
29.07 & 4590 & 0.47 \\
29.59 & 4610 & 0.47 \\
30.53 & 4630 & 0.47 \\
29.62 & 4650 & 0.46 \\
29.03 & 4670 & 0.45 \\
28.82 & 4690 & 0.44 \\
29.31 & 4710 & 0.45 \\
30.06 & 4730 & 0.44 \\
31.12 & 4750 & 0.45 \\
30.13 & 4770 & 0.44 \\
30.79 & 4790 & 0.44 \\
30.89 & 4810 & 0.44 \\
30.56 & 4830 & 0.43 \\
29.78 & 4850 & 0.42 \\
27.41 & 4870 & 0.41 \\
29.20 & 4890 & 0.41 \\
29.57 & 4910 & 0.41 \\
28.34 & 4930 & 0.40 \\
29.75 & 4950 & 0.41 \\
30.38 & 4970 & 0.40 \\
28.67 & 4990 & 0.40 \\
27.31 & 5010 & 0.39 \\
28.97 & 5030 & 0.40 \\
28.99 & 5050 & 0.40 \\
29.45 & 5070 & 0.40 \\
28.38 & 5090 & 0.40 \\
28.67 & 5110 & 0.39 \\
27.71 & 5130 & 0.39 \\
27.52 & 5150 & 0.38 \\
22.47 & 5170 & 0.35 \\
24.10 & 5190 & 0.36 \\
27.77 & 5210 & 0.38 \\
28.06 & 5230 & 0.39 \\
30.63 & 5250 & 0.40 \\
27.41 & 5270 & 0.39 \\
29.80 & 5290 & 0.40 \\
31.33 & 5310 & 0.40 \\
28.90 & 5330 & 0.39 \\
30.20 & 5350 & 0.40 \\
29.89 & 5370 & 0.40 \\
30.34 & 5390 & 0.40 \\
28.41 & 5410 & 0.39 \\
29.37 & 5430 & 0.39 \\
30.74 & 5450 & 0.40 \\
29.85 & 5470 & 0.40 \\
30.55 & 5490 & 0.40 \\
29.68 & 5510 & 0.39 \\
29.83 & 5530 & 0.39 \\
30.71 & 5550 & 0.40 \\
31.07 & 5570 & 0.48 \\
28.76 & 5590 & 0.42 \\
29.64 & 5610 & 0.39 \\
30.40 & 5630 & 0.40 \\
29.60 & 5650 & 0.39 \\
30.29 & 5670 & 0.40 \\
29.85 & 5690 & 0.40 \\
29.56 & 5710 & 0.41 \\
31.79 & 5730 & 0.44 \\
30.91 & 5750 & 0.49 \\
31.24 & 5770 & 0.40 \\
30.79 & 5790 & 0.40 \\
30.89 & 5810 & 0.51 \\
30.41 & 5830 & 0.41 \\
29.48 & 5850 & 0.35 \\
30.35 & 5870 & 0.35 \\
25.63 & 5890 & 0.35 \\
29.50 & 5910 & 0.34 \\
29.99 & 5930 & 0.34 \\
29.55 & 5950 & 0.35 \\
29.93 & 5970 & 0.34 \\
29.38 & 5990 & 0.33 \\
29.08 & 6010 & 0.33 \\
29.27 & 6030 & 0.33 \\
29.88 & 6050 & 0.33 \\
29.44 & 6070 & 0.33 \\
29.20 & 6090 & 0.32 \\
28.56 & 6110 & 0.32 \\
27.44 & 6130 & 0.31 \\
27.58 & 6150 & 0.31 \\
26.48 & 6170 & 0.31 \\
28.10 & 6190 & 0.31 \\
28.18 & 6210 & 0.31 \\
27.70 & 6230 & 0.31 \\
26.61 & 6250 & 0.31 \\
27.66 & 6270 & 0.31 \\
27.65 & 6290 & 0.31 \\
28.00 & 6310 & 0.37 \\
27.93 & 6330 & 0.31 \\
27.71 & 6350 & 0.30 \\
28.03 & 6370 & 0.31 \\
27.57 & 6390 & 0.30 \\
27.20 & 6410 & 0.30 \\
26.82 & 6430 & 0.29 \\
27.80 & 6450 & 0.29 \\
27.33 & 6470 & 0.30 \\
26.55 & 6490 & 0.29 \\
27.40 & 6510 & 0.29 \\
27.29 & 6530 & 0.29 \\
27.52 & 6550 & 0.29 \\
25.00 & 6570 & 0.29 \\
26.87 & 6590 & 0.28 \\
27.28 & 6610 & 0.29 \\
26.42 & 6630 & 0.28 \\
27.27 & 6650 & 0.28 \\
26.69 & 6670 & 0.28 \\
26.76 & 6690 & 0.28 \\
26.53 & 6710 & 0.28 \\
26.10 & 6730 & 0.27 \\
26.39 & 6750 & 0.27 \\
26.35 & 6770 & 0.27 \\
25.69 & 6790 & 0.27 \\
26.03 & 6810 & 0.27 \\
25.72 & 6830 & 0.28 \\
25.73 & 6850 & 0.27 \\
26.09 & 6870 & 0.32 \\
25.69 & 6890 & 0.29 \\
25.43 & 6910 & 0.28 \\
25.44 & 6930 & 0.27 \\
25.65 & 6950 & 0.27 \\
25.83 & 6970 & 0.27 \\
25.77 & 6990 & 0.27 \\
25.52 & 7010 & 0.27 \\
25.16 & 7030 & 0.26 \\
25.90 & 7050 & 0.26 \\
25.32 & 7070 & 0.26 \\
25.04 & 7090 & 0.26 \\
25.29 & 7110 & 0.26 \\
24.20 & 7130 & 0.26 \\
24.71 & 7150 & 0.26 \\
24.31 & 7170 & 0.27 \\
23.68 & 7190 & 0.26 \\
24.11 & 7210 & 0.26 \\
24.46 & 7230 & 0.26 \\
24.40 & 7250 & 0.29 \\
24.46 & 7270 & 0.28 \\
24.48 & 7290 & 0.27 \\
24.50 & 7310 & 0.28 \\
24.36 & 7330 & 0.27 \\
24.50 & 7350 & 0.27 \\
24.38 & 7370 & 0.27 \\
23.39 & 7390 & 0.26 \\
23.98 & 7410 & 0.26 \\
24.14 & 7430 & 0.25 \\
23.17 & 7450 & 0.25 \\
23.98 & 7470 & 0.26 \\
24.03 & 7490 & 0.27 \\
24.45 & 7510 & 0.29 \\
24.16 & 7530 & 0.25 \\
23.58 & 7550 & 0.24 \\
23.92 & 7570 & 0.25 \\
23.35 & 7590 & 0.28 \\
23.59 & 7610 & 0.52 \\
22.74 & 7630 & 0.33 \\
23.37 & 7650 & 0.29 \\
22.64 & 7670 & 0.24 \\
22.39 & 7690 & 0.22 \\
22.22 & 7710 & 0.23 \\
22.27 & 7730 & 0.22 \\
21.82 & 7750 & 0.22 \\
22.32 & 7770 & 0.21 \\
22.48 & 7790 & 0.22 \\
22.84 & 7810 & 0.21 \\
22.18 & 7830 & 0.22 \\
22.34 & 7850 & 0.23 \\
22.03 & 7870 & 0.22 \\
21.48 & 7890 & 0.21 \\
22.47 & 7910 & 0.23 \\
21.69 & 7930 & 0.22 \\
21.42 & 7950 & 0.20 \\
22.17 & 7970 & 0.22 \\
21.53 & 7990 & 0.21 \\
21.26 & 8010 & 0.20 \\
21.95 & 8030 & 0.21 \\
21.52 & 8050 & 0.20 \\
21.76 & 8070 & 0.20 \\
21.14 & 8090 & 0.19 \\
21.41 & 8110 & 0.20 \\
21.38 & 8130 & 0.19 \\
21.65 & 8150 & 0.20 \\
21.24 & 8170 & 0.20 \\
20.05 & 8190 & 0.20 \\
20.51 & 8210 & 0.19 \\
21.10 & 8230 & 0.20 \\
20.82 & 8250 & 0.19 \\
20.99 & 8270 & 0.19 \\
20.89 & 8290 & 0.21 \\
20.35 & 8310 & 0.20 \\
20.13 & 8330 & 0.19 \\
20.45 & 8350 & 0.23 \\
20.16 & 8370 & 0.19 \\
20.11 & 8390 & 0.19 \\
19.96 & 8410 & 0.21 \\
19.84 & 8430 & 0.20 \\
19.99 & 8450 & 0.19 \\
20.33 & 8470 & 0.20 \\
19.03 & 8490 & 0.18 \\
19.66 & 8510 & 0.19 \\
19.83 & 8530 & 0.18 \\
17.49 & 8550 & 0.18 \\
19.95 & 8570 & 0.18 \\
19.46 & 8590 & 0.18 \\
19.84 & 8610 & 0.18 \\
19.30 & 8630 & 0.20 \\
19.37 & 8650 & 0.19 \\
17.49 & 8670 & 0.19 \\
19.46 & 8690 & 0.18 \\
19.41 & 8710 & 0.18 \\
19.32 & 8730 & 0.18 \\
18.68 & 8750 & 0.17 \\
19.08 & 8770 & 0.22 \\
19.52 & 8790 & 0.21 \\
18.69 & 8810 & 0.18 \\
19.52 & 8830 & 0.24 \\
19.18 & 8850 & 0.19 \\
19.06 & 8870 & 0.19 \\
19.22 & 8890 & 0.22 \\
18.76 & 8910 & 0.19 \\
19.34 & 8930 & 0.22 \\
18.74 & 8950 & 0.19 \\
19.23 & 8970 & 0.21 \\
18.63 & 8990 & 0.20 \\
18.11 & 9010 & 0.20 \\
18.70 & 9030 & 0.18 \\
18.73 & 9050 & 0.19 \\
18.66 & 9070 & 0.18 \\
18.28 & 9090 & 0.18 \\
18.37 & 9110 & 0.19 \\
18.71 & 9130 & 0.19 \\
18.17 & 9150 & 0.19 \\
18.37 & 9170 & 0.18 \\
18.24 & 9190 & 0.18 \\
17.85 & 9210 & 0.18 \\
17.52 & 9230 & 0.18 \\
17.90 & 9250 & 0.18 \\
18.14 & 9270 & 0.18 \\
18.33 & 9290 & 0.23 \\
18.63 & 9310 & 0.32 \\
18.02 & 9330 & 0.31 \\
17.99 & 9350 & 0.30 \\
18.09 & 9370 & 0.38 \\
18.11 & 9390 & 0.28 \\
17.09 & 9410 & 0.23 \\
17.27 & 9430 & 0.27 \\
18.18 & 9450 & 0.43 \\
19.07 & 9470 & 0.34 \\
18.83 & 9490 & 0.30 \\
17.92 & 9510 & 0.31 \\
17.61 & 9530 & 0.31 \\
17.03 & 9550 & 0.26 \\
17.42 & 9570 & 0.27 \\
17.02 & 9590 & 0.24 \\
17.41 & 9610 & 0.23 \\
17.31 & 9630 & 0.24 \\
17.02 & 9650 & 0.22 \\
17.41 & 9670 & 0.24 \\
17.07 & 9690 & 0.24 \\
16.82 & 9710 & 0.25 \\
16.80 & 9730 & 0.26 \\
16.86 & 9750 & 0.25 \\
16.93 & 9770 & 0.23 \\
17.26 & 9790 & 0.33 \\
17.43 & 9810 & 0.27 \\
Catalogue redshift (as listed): 0.000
